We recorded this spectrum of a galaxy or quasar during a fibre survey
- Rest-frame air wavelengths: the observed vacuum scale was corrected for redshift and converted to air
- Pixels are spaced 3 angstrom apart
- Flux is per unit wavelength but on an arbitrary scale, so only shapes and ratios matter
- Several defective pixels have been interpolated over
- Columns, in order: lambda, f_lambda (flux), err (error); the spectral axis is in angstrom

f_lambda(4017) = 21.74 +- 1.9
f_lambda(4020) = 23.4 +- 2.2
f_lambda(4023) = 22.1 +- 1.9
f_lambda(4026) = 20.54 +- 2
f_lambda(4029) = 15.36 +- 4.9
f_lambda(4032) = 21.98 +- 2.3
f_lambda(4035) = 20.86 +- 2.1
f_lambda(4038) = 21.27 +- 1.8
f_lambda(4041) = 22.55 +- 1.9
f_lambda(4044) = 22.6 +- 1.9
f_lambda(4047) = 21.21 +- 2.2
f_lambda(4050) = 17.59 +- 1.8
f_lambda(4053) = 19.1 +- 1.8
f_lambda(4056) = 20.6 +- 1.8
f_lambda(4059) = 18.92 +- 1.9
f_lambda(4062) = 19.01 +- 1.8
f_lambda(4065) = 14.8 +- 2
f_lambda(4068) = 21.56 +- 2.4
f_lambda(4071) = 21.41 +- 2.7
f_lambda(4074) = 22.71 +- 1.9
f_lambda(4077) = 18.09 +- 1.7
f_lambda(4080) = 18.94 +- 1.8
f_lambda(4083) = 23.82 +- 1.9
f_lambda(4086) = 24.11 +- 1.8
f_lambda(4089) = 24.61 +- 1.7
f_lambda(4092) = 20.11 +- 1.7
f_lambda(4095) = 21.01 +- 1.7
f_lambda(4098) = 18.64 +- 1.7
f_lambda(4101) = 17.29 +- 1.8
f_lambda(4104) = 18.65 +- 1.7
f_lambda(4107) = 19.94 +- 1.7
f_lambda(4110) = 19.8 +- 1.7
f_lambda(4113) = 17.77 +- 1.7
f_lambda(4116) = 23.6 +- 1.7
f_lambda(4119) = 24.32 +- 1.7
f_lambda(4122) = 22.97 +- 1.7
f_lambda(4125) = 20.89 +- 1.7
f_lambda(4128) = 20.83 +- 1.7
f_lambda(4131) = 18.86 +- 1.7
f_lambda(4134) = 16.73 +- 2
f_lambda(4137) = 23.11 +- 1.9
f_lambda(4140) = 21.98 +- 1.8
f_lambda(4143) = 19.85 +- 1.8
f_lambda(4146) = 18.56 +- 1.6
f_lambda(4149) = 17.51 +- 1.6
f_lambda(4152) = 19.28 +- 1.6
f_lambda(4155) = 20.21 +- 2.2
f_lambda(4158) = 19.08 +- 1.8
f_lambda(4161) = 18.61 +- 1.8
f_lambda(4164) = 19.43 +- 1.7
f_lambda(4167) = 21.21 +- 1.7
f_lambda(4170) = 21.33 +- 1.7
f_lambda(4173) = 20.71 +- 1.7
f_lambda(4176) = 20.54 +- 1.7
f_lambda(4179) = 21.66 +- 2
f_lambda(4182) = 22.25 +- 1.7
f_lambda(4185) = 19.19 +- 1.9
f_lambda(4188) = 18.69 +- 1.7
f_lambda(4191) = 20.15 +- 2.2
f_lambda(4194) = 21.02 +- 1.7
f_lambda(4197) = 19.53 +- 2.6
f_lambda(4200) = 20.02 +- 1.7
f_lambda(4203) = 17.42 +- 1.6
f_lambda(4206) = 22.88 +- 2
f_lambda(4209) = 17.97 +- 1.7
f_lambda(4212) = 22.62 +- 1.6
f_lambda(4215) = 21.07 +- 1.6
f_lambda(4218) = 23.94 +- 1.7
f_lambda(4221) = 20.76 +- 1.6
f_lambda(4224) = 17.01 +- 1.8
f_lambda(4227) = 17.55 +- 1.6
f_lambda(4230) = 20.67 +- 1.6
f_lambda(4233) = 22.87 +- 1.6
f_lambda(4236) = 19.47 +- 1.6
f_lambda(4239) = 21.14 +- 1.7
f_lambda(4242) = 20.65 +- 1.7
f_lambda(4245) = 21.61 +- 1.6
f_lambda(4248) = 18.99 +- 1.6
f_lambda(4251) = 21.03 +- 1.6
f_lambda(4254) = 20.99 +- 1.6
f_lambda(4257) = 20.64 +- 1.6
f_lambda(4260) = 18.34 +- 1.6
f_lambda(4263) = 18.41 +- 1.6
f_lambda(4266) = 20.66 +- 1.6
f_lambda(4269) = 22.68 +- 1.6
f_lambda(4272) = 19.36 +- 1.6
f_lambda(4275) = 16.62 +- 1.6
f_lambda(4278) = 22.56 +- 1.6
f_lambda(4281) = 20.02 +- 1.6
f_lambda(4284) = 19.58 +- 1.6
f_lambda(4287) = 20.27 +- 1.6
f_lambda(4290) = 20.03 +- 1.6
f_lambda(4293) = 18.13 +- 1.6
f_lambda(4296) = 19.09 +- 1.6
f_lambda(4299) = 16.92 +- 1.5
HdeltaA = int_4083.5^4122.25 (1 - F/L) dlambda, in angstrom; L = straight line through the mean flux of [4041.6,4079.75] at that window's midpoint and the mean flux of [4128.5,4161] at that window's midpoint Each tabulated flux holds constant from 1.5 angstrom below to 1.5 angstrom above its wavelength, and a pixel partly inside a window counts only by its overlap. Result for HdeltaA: -2.6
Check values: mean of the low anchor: 19.8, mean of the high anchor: 19.5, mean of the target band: 21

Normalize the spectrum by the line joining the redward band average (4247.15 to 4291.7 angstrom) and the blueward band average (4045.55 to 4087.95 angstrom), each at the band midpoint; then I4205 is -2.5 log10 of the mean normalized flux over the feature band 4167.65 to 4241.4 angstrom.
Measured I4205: -0.02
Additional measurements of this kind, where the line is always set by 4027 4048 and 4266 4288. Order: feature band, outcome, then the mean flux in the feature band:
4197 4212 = 0.03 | 19.9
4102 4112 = 0.07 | 19.3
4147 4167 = 0.07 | 19.2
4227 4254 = -0.02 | 20.6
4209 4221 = -0.07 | 21.7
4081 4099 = -0.07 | 22.1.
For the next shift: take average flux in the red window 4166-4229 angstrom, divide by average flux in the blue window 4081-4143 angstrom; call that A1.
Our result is 0.97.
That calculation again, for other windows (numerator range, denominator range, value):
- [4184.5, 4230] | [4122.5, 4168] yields 1.01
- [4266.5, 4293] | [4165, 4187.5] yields 0.96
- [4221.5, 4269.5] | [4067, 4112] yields 0.97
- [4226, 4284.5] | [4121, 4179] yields 1.01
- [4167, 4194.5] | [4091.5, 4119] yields 1.04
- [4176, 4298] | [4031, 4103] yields 0.98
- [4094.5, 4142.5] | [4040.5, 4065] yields 1.03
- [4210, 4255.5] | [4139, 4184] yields 1.03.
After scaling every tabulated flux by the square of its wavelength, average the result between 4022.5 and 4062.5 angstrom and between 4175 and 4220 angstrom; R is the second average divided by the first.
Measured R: 1.10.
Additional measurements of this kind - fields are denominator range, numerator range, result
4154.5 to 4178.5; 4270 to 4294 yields 1.03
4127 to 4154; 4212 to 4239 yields 1.09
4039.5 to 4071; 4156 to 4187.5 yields 1.08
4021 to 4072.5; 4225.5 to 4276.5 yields 1.10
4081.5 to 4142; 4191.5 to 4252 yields 1.03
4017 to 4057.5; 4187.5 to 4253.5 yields 1.07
